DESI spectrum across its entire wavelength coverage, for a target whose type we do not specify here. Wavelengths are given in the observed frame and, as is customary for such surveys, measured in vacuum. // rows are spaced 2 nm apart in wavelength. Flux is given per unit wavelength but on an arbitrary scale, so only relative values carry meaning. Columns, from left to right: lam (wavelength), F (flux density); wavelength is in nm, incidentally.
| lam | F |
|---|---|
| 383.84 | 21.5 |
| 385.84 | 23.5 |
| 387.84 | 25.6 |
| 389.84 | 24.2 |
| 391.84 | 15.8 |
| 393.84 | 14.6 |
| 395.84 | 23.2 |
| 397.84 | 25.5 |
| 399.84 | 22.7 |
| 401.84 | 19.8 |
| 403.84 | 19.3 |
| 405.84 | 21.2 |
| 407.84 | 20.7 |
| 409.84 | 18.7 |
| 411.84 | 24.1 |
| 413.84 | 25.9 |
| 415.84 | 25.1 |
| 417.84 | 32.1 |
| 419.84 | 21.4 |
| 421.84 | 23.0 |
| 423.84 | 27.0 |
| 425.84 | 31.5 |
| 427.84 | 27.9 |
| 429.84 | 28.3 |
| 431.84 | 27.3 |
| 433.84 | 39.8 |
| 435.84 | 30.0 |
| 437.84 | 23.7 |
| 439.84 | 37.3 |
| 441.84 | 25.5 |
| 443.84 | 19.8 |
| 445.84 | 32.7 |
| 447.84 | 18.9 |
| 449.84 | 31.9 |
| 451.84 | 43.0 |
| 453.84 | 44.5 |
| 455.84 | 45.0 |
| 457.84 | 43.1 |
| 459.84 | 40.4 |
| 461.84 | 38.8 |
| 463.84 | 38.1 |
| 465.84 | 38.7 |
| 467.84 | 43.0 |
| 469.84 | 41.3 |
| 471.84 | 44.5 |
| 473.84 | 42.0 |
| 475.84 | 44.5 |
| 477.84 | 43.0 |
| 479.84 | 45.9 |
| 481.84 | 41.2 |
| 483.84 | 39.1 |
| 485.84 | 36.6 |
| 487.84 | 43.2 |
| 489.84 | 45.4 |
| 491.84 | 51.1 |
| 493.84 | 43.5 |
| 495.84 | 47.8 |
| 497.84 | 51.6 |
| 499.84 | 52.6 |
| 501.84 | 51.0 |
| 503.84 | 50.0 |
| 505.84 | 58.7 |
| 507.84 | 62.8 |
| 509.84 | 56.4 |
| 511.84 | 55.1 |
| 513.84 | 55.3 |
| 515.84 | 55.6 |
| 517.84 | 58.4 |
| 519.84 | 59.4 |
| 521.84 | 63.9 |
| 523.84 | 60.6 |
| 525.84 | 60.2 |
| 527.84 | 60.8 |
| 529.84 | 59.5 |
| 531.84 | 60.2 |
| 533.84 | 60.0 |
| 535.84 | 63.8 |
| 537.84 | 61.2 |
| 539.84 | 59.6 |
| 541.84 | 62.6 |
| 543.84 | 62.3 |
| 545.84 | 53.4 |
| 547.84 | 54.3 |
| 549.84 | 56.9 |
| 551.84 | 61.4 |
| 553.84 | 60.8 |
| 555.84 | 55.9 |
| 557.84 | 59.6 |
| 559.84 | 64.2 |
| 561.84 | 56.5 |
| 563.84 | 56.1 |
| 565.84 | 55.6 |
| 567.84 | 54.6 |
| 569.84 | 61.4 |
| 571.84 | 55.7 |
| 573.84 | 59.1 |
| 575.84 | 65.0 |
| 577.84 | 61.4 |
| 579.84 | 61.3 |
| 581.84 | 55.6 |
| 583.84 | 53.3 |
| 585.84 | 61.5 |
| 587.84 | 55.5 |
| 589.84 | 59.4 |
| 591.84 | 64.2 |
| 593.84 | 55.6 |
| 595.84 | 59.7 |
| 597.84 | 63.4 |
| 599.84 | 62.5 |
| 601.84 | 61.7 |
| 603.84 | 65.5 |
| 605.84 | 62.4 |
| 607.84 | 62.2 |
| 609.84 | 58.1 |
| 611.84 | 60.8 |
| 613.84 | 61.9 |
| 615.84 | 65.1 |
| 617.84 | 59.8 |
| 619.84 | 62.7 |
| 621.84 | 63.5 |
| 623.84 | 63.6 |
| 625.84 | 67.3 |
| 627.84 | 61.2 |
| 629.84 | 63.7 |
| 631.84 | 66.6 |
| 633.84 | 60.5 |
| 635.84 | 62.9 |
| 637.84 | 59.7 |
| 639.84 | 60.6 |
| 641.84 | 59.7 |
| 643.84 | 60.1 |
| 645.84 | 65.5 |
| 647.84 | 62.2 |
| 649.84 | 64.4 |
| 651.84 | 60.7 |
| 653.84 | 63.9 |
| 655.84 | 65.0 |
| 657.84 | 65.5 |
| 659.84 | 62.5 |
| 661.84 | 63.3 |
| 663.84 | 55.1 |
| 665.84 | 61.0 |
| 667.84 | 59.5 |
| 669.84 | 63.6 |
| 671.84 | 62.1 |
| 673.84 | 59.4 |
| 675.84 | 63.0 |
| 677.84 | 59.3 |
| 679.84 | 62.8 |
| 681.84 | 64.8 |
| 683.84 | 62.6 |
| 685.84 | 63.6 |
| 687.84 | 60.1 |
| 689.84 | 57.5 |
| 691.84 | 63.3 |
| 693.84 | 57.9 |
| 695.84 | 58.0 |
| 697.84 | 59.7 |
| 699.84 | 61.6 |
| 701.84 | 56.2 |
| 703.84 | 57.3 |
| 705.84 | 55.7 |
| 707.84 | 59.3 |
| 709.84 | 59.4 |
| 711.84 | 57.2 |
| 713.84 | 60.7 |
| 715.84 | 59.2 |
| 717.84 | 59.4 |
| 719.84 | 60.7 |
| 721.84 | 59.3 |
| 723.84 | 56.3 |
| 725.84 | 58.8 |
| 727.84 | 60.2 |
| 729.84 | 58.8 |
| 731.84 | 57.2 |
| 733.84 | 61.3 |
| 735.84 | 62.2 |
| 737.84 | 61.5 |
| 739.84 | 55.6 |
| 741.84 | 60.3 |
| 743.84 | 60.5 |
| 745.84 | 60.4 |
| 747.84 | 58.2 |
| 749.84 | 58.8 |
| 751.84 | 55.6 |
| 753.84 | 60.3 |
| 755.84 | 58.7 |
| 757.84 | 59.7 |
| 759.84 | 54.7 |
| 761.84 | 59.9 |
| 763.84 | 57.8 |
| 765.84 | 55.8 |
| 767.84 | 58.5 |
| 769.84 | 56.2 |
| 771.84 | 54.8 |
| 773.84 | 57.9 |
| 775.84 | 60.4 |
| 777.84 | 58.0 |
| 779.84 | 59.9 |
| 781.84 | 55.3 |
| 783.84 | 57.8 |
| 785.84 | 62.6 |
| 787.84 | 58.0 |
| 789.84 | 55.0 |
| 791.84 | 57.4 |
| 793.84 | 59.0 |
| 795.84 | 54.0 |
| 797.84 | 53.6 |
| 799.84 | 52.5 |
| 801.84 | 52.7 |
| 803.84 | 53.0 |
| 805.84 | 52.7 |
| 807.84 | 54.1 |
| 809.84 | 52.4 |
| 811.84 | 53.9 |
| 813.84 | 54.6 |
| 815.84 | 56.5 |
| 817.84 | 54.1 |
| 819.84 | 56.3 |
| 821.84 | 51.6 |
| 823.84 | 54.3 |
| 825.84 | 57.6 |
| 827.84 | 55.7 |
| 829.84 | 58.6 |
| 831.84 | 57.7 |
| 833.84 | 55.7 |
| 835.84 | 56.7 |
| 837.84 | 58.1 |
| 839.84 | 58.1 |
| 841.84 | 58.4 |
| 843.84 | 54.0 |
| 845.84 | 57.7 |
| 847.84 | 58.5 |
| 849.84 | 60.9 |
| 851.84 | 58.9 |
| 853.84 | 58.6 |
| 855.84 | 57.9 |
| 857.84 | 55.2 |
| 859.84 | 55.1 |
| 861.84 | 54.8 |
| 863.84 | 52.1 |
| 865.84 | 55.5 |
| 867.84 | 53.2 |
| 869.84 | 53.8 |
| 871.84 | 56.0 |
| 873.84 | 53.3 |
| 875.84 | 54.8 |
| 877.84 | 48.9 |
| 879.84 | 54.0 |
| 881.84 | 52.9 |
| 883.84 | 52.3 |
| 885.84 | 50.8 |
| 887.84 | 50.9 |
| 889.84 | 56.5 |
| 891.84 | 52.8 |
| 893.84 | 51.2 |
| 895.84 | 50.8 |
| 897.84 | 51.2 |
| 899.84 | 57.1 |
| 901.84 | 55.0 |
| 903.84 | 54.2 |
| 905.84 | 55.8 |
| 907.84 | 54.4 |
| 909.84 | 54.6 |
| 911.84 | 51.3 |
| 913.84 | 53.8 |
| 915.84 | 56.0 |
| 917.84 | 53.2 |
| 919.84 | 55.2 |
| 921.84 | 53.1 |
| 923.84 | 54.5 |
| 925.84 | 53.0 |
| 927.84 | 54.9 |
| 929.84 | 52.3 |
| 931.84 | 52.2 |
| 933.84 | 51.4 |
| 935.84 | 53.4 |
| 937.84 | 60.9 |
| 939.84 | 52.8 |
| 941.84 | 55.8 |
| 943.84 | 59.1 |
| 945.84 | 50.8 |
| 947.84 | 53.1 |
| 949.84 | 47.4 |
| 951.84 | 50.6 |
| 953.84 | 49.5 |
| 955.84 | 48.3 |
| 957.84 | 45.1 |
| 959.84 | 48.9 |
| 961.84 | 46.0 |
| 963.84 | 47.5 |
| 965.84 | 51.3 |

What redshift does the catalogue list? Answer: 0.13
